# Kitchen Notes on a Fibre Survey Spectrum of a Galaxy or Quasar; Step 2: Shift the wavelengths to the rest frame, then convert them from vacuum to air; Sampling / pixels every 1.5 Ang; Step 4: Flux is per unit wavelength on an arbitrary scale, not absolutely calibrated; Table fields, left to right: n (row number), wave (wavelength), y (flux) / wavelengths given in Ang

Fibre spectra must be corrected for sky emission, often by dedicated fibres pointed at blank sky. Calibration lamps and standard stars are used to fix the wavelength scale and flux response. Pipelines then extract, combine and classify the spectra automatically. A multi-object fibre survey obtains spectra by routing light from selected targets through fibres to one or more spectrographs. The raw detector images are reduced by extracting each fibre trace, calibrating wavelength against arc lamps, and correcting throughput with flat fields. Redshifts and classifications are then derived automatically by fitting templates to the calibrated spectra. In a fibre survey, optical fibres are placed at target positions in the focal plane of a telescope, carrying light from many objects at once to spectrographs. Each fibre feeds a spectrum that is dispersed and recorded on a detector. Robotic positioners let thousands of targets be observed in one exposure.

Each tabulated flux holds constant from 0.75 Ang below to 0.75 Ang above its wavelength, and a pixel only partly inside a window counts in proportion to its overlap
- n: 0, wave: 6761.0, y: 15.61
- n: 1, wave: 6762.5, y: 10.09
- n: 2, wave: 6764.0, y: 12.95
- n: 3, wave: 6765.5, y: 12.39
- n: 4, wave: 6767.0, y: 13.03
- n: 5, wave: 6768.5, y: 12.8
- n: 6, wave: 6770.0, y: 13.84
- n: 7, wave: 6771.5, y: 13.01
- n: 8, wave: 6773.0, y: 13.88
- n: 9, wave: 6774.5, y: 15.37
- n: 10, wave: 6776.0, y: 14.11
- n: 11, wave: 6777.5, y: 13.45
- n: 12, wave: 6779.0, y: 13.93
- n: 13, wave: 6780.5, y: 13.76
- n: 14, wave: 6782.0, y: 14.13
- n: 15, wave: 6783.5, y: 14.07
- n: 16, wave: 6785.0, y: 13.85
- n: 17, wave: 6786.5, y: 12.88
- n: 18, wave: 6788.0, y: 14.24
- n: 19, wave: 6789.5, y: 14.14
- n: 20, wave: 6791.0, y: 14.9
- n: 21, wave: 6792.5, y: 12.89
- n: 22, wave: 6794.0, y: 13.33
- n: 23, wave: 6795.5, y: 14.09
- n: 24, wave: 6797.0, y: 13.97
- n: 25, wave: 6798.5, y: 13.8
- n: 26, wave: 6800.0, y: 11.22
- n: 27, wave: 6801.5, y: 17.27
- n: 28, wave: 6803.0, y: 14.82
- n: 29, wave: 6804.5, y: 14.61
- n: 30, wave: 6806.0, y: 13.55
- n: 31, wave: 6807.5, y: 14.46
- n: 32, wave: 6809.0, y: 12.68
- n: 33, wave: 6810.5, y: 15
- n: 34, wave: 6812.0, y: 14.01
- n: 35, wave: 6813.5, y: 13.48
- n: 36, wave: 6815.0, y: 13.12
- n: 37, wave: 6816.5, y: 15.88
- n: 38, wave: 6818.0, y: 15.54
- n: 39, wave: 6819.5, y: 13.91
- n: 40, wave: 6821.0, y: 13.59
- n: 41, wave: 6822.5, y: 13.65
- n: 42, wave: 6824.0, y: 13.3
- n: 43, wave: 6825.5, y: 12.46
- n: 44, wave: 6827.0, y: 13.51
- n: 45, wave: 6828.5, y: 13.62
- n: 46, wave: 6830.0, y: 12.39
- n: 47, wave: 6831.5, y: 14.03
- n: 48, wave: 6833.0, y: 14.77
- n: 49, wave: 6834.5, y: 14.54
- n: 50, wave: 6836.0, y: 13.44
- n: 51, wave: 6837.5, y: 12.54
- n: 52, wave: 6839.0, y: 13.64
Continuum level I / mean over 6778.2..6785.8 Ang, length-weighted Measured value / 13.9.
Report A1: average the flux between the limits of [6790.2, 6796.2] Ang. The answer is 13.8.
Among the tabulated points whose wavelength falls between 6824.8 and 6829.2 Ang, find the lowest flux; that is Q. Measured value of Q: 12.46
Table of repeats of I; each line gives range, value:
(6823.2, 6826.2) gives 12.9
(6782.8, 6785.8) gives 13.9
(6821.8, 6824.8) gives 13.5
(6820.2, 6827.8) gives 13.3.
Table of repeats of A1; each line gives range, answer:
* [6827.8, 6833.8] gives 13.7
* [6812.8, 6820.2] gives 14.4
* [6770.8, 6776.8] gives 14.1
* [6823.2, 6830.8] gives 13.1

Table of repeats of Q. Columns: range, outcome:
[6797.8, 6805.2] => 11.22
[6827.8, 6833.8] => 12.39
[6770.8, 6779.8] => 13.01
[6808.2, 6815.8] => 12.68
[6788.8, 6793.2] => 12.89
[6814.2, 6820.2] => 13.12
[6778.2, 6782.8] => 13.76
